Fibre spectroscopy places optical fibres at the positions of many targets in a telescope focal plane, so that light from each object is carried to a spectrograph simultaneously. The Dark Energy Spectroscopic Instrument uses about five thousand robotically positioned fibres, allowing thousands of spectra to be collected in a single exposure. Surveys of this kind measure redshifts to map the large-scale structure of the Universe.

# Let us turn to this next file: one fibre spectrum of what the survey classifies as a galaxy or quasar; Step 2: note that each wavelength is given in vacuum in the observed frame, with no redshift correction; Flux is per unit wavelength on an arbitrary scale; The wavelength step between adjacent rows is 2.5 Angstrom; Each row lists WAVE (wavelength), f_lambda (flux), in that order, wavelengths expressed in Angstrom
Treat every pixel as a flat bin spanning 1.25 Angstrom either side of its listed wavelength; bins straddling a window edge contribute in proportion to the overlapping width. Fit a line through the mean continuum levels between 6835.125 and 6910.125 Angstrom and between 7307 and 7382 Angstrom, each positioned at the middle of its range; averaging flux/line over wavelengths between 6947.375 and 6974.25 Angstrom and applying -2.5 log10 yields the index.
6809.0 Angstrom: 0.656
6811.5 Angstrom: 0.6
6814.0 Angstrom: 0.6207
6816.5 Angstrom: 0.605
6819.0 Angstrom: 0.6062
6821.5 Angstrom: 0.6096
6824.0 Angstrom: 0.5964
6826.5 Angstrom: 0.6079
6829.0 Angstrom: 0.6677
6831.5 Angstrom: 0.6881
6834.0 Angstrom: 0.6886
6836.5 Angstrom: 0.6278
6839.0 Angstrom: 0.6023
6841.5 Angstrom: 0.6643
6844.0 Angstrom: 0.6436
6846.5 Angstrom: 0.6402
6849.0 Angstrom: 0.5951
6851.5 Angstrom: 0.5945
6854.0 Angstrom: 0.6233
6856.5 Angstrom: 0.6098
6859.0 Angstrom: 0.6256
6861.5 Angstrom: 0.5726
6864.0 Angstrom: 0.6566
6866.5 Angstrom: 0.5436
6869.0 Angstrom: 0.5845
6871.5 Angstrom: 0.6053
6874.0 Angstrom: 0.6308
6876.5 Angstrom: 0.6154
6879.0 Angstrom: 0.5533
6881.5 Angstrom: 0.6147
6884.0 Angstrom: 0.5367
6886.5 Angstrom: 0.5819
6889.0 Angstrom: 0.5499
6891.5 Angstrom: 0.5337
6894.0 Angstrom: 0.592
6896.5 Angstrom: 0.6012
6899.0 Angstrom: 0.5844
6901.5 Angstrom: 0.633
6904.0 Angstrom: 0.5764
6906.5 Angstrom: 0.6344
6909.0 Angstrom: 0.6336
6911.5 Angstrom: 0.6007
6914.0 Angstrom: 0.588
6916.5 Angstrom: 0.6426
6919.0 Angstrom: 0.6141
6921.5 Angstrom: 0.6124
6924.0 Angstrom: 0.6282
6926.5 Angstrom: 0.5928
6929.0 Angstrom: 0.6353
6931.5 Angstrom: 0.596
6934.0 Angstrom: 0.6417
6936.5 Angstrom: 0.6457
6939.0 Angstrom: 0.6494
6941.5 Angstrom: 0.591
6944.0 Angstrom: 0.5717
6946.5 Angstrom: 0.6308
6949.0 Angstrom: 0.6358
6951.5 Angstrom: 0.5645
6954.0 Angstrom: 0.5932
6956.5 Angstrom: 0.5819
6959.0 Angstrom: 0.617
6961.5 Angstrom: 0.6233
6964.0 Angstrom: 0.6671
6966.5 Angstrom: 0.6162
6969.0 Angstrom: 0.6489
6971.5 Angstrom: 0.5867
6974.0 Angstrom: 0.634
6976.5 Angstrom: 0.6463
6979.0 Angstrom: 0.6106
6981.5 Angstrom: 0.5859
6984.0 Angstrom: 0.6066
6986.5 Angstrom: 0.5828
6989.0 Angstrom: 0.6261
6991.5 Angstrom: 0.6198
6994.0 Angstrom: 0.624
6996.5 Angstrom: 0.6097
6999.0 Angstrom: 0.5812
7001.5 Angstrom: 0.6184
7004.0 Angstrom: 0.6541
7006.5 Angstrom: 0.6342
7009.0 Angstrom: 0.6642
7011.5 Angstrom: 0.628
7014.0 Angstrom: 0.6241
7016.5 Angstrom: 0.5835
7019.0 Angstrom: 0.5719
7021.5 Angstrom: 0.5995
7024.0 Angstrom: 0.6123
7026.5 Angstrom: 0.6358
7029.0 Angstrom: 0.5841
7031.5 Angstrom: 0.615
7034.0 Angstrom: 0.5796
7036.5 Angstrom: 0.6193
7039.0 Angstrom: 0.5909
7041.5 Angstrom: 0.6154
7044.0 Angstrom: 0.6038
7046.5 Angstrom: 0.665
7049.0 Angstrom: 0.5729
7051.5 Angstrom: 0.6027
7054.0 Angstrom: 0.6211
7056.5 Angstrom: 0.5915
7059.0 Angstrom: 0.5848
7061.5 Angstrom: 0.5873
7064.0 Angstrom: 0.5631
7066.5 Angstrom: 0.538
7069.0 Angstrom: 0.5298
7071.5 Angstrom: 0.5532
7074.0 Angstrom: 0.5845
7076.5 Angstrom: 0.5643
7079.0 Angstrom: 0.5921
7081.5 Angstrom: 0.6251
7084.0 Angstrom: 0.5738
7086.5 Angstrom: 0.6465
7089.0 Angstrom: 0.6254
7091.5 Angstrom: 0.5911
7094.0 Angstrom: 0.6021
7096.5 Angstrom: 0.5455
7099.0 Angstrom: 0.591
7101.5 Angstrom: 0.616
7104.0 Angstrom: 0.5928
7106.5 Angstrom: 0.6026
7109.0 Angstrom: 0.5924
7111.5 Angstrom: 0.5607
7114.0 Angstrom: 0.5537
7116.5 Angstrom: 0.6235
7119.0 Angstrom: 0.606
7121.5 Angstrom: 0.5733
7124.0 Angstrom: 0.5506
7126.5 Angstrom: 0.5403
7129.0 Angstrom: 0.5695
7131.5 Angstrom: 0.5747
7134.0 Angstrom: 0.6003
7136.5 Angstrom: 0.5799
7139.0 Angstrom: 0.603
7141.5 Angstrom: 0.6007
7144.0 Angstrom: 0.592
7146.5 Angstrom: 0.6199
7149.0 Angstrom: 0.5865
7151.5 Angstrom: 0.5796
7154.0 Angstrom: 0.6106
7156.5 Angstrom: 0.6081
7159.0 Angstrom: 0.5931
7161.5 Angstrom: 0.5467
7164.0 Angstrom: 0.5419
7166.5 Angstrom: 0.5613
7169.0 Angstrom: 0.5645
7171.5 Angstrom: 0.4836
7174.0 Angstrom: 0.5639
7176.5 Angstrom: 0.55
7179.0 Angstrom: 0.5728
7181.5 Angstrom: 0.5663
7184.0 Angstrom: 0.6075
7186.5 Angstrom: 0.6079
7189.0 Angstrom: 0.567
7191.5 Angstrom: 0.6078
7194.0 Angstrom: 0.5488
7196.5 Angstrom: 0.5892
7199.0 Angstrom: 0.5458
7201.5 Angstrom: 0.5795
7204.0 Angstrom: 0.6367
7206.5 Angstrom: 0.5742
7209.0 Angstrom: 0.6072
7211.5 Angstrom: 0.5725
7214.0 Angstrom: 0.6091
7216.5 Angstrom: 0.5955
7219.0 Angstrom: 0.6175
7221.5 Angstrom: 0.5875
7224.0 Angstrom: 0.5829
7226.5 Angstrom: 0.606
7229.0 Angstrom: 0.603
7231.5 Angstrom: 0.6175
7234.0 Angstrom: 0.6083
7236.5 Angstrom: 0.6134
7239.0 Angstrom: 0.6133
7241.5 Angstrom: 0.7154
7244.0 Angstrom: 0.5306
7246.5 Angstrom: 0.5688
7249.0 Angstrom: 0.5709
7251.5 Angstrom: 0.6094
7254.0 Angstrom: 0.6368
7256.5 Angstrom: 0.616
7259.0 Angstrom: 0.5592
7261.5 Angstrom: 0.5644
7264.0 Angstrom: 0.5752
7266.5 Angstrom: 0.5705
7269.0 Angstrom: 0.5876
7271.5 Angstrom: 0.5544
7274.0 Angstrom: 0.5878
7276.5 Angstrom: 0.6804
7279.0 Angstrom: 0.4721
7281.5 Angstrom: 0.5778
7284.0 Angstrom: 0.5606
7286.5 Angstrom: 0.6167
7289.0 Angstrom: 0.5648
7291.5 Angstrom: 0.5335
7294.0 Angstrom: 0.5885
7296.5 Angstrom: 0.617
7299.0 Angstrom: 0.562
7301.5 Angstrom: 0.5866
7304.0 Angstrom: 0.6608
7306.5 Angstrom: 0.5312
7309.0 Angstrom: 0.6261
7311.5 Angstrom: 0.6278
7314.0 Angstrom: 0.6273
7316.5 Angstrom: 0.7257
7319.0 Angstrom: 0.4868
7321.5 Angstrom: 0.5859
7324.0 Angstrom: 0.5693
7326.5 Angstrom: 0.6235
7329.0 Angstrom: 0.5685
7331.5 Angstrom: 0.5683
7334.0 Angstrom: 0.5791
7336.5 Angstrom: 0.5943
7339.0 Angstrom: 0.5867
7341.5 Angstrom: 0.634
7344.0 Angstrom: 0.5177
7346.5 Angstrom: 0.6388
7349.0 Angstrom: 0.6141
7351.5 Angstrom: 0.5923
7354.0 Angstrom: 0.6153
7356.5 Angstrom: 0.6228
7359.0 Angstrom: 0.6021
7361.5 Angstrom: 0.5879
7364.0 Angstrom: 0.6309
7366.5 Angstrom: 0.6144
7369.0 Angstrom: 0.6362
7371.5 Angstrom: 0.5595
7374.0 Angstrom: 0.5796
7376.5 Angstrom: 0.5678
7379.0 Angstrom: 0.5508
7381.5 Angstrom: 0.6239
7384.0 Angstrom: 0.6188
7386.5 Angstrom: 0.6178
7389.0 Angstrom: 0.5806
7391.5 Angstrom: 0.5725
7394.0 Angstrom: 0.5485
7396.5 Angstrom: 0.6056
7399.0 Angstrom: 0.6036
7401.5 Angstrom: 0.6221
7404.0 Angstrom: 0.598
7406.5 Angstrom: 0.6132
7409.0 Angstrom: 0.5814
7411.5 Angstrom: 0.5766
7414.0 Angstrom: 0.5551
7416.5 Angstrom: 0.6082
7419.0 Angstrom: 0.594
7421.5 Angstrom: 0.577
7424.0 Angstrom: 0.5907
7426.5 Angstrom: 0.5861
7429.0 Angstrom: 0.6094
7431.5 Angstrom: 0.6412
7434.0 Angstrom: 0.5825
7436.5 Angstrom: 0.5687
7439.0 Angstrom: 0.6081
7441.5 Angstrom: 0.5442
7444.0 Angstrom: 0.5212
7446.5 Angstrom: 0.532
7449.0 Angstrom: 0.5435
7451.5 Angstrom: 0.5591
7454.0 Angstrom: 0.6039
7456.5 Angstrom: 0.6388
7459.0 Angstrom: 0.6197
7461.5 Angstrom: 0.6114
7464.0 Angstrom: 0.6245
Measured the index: -0.02 mag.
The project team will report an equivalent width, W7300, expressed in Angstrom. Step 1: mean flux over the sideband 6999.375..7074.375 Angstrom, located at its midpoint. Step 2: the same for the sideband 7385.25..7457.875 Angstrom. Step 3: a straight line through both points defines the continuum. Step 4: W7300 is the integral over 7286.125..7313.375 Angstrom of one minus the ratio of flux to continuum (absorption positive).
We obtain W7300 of -0.08 Angstrom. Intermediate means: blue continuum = 0.601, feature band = 0.592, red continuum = 0.586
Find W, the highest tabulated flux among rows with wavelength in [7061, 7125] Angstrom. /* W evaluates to 0.6465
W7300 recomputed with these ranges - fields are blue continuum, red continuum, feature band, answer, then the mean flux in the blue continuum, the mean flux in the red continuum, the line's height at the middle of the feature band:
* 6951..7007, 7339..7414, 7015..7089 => 2.1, 0.615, 0.597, 0.612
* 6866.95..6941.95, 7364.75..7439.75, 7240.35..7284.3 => 0.8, 0.603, 0.593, 0.596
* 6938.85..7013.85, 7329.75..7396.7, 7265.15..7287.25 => 0.8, 0.616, 0.594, 0.599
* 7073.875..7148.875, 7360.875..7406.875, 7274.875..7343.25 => 0.5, 0.59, 0.596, 0.594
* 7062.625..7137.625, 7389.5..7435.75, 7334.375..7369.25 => -0.9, 0.582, 0.592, 0.59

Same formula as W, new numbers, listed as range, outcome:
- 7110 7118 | 0.6235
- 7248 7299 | 0.6804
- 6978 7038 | 0.6642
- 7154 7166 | 0.6106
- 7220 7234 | 0.6175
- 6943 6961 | 0.6358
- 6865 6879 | 0.6308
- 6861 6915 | 0.6566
